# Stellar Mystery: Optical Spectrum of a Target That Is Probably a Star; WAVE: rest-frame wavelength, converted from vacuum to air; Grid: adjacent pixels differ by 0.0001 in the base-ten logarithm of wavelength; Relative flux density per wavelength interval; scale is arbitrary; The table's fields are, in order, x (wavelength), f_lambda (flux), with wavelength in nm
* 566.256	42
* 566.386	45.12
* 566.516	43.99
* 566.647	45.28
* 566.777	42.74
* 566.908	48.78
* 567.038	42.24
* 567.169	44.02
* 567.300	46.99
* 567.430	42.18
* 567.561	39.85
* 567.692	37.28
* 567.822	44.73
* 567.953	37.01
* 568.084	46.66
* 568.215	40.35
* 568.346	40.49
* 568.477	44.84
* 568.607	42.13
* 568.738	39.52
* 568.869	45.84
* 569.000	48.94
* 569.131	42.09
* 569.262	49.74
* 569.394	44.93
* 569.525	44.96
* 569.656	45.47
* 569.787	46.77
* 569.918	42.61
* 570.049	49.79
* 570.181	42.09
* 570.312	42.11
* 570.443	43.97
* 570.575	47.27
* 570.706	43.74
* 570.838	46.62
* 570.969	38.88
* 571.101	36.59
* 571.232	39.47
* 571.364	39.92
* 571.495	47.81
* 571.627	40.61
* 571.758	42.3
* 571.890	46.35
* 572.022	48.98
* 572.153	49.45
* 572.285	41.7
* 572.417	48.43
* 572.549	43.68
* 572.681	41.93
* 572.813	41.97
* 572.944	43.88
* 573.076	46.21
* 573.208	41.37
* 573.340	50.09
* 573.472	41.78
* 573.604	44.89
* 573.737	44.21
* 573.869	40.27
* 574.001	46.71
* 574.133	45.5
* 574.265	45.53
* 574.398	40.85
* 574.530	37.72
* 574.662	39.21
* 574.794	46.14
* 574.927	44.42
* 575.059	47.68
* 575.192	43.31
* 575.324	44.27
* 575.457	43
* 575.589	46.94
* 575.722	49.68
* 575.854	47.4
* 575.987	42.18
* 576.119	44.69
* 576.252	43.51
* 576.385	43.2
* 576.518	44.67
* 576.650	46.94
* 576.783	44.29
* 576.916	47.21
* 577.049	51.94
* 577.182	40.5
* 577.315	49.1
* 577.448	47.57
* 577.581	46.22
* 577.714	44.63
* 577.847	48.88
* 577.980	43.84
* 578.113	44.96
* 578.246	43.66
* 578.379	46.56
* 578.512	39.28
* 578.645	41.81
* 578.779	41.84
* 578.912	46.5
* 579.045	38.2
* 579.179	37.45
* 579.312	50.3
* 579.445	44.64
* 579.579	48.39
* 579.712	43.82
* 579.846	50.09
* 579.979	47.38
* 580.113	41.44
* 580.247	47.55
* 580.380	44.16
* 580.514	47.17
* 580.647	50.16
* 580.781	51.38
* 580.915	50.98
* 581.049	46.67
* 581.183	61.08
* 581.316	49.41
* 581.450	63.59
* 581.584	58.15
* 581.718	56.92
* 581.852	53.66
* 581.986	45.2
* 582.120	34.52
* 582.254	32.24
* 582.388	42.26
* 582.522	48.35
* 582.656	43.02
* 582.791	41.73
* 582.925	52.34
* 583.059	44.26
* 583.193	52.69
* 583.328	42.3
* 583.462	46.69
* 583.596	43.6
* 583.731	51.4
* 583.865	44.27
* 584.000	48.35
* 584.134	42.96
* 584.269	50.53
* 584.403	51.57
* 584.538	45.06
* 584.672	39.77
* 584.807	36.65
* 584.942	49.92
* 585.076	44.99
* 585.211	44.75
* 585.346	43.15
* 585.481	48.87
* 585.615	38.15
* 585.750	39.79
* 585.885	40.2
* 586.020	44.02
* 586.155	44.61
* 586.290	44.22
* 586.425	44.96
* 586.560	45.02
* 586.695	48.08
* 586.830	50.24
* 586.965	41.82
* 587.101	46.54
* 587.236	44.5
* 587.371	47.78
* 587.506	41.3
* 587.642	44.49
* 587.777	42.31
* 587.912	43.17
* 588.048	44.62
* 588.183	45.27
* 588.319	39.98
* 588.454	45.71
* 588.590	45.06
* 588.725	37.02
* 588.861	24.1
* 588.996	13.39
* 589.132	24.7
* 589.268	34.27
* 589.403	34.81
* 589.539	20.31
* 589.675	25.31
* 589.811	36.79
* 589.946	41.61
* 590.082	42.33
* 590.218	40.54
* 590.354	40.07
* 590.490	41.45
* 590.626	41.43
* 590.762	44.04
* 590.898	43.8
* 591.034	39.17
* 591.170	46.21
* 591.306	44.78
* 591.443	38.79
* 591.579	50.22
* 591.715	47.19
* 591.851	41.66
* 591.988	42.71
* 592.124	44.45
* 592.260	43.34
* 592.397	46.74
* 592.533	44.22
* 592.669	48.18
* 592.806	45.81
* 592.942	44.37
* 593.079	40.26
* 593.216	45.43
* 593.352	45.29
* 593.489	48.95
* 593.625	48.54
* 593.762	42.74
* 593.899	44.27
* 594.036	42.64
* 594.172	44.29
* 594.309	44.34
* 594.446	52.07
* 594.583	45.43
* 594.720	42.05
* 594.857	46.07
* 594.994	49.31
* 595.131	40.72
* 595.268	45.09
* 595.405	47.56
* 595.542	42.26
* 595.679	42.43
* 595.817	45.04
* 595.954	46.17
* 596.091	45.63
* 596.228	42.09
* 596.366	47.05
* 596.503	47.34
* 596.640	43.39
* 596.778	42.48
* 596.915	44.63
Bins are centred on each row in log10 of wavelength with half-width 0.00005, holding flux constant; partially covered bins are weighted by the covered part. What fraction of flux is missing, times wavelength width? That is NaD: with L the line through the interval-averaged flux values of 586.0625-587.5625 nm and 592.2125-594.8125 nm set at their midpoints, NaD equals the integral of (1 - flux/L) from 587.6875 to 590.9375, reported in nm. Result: 0.59 nm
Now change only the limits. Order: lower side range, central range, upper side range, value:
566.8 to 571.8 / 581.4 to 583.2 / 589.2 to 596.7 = -0.175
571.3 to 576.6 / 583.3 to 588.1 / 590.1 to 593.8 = -0.065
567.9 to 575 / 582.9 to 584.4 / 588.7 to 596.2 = -0.165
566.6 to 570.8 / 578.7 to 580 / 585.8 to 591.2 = -0.090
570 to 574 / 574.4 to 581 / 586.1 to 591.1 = -0.422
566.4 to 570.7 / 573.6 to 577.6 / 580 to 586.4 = 0.031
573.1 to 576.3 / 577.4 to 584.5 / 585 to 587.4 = -0.372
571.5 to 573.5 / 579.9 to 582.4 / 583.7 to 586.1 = -0.232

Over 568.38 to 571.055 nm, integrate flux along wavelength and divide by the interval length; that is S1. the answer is 44.5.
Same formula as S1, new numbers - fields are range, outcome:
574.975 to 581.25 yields 45.9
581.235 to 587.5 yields 45.9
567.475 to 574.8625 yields 43.6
